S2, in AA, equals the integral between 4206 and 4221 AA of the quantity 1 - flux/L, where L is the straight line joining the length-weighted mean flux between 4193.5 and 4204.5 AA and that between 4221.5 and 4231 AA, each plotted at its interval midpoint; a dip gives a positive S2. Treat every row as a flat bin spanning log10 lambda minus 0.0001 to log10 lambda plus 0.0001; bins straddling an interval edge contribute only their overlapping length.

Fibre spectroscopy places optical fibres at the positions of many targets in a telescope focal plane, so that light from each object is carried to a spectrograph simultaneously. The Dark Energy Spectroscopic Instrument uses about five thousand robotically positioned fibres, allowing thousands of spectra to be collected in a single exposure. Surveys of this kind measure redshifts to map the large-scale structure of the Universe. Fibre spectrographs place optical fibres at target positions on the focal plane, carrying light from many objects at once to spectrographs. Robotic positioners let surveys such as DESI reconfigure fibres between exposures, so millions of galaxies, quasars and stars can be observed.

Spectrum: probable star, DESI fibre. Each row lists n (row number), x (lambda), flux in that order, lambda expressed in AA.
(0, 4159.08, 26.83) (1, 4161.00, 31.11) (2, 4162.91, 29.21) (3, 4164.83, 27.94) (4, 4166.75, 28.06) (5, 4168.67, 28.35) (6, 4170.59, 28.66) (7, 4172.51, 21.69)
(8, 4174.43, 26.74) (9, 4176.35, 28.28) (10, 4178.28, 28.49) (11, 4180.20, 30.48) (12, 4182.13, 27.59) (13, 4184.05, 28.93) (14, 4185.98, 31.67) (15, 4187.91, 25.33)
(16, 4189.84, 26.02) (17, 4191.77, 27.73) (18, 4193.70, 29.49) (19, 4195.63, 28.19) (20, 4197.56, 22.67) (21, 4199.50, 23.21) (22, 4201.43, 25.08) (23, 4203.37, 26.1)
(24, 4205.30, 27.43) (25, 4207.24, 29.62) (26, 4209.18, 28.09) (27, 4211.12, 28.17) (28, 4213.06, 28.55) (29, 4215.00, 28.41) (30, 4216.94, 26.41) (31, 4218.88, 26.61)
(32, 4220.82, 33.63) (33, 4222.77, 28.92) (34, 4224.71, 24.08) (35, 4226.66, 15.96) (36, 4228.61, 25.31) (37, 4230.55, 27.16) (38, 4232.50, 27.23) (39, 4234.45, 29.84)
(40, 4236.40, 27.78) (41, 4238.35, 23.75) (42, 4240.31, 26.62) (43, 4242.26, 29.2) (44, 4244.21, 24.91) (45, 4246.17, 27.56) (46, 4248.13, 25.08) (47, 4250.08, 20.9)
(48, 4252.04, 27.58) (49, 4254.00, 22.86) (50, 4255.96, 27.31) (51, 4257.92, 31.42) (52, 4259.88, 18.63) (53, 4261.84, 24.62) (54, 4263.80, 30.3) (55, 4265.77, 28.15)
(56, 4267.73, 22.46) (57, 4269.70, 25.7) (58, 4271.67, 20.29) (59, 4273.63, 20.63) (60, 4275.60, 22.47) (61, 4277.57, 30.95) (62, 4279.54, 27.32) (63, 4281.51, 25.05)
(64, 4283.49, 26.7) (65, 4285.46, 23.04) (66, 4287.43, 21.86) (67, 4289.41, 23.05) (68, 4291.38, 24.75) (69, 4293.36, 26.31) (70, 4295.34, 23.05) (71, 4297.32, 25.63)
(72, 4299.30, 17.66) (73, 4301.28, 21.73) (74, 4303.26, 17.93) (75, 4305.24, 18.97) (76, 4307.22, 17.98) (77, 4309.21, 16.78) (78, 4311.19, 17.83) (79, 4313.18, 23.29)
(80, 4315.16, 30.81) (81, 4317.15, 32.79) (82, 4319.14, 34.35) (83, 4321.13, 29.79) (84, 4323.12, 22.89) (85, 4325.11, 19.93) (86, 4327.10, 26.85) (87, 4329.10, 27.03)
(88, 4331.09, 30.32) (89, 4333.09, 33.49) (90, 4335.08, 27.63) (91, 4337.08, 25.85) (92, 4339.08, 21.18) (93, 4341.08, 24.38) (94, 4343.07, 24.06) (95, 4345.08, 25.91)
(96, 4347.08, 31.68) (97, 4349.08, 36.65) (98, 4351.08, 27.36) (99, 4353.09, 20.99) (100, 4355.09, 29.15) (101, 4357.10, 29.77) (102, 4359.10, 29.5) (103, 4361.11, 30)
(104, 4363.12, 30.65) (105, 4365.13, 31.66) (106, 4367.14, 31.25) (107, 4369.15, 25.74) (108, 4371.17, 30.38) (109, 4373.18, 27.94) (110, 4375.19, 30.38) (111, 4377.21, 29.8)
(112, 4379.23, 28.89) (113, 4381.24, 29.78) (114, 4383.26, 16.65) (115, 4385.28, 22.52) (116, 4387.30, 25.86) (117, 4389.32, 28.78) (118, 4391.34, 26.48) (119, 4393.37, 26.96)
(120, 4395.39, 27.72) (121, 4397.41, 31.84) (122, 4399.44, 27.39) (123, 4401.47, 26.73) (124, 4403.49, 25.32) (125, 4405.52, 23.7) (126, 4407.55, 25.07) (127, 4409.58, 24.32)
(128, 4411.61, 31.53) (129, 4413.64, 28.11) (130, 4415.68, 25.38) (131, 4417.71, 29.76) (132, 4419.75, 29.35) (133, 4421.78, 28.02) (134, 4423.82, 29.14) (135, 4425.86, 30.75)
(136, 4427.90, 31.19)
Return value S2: -2.1 AA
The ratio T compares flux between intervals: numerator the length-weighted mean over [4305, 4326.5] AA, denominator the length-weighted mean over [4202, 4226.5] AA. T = 0.88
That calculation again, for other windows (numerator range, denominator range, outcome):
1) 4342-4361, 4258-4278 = 1.16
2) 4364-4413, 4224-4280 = 1.08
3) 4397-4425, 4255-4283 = 1.08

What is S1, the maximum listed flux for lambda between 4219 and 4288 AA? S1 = 33.63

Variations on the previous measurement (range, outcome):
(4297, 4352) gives 36.65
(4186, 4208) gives 29.62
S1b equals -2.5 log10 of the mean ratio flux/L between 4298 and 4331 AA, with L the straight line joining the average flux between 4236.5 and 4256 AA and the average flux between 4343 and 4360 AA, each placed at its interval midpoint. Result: 0.16 mag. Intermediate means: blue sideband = 25.6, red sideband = 28.6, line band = 23.8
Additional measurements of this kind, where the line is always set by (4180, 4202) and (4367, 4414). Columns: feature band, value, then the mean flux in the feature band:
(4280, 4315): 0.22 mag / 22.2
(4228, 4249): 0.01 mag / 26.8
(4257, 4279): 0.08 mag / 25.1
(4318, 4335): -0.04 mag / 28.1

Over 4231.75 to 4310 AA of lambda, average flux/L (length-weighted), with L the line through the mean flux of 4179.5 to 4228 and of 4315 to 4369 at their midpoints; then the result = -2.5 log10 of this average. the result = 0.138 mag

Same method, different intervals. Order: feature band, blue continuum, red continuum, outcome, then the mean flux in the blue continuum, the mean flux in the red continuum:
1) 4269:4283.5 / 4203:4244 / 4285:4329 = 0.00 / 27.1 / 23.6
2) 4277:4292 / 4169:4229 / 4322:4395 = 0.09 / 27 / 27.5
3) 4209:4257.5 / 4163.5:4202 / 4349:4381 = 0.05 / 27.3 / 29.2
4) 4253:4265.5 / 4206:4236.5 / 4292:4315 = -0.07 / 27.2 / 21.1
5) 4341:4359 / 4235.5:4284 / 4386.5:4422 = -0.06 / 25.5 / 27.3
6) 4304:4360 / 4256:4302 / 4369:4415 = -0.02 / 24.5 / 27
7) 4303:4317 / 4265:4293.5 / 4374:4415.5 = 0.18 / 24.5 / 26.9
